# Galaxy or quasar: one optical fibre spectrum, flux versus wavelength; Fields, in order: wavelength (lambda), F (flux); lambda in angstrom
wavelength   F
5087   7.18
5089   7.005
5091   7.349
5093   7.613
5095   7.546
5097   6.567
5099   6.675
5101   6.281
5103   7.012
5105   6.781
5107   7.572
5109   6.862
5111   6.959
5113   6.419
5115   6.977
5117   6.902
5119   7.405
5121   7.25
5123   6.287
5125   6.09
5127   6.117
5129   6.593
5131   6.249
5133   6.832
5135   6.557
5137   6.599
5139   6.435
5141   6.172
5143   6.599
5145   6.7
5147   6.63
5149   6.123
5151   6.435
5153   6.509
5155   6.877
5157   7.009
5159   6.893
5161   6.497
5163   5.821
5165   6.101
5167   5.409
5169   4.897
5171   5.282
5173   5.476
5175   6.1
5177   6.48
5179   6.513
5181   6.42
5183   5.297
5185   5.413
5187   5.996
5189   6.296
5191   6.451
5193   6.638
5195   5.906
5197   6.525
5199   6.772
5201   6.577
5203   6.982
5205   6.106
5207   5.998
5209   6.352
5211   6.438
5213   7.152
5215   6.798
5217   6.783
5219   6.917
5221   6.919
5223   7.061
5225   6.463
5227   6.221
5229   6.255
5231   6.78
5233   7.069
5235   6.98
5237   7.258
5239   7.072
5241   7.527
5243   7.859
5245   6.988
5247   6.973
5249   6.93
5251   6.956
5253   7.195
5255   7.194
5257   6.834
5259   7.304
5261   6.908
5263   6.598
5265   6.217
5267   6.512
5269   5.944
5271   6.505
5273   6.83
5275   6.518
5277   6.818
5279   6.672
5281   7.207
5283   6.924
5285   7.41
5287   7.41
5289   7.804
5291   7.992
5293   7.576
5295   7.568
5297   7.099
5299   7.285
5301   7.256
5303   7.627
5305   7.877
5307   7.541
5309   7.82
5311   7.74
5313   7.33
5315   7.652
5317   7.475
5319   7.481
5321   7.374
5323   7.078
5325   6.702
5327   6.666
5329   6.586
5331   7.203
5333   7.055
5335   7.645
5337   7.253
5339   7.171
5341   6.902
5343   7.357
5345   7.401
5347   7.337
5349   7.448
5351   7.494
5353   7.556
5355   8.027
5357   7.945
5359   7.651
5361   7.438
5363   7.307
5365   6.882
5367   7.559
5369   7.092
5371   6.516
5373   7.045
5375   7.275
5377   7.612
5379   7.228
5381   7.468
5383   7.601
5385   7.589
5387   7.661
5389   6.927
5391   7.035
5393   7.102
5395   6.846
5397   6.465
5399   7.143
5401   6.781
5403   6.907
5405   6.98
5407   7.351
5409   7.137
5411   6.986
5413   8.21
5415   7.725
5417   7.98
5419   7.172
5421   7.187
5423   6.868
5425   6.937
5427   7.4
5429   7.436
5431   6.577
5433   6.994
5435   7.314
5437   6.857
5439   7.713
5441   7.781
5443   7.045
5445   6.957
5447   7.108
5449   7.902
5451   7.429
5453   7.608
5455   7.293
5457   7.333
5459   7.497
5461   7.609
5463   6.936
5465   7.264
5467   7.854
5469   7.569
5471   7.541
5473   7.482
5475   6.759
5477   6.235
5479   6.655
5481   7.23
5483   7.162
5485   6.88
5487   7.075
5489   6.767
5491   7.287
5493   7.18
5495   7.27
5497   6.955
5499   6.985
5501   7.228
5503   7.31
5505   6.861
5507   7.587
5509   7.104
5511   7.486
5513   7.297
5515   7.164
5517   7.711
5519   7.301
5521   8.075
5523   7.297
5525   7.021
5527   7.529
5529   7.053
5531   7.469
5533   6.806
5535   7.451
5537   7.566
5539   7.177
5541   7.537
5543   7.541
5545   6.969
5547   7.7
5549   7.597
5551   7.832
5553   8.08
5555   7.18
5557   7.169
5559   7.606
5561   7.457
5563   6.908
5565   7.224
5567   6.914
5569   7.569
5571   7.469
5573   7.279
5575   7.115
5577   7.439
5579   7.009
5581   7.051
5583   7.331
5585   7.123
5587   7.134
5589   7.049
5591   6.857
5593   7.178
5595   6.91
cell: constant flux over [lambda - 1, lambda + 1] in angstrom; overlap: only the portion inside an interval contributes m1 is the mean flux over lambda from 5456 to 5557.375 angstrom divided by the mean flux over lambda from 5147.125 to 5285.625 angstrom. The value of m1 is 1.11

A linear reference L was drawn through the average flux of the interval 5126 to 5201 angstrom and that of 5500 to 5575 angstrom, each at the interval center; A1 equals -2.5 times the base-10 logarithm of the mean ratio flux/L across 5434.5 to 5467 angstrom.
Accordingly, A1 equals -0.04 mag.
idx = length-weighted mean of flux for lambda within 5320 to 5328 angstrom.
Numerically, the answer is 6.96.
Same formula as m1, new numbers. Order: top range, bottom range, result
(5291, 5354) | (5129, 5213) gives 1.17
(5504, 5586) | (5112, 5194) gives 1.16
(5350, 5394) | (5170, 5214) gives 1.18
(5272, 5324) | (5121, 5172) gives 1.16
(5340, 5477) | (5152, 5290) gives 1.10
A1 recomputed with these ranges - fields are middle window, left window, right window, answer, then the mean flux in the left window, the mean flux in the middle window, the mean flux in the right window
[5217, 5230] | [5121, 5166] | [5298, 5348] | 0.032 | 6.48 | 6.65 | 7.31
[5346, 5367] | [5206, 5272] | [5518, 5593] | -0.076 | 6.82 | 7.51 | 7.32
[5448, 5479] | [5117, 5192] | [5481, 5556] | -0.026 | 6.3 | 7.33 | 7.31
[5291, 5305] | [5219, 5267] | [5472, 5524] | -0.075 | 6.93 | 7.48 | 7.17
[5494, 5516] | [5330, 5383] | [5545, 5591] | 0.017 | 7.35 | 7.2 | 7.31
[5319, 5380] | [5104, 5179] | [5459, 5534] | -0.055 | 6.46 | 7.26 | 7.22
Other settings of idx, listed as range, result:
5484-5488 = 6.98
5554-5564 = 7.26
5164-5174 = 5.43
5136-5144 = 6.45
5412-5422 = 7.65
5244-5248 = 6.98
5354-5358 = 7.99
